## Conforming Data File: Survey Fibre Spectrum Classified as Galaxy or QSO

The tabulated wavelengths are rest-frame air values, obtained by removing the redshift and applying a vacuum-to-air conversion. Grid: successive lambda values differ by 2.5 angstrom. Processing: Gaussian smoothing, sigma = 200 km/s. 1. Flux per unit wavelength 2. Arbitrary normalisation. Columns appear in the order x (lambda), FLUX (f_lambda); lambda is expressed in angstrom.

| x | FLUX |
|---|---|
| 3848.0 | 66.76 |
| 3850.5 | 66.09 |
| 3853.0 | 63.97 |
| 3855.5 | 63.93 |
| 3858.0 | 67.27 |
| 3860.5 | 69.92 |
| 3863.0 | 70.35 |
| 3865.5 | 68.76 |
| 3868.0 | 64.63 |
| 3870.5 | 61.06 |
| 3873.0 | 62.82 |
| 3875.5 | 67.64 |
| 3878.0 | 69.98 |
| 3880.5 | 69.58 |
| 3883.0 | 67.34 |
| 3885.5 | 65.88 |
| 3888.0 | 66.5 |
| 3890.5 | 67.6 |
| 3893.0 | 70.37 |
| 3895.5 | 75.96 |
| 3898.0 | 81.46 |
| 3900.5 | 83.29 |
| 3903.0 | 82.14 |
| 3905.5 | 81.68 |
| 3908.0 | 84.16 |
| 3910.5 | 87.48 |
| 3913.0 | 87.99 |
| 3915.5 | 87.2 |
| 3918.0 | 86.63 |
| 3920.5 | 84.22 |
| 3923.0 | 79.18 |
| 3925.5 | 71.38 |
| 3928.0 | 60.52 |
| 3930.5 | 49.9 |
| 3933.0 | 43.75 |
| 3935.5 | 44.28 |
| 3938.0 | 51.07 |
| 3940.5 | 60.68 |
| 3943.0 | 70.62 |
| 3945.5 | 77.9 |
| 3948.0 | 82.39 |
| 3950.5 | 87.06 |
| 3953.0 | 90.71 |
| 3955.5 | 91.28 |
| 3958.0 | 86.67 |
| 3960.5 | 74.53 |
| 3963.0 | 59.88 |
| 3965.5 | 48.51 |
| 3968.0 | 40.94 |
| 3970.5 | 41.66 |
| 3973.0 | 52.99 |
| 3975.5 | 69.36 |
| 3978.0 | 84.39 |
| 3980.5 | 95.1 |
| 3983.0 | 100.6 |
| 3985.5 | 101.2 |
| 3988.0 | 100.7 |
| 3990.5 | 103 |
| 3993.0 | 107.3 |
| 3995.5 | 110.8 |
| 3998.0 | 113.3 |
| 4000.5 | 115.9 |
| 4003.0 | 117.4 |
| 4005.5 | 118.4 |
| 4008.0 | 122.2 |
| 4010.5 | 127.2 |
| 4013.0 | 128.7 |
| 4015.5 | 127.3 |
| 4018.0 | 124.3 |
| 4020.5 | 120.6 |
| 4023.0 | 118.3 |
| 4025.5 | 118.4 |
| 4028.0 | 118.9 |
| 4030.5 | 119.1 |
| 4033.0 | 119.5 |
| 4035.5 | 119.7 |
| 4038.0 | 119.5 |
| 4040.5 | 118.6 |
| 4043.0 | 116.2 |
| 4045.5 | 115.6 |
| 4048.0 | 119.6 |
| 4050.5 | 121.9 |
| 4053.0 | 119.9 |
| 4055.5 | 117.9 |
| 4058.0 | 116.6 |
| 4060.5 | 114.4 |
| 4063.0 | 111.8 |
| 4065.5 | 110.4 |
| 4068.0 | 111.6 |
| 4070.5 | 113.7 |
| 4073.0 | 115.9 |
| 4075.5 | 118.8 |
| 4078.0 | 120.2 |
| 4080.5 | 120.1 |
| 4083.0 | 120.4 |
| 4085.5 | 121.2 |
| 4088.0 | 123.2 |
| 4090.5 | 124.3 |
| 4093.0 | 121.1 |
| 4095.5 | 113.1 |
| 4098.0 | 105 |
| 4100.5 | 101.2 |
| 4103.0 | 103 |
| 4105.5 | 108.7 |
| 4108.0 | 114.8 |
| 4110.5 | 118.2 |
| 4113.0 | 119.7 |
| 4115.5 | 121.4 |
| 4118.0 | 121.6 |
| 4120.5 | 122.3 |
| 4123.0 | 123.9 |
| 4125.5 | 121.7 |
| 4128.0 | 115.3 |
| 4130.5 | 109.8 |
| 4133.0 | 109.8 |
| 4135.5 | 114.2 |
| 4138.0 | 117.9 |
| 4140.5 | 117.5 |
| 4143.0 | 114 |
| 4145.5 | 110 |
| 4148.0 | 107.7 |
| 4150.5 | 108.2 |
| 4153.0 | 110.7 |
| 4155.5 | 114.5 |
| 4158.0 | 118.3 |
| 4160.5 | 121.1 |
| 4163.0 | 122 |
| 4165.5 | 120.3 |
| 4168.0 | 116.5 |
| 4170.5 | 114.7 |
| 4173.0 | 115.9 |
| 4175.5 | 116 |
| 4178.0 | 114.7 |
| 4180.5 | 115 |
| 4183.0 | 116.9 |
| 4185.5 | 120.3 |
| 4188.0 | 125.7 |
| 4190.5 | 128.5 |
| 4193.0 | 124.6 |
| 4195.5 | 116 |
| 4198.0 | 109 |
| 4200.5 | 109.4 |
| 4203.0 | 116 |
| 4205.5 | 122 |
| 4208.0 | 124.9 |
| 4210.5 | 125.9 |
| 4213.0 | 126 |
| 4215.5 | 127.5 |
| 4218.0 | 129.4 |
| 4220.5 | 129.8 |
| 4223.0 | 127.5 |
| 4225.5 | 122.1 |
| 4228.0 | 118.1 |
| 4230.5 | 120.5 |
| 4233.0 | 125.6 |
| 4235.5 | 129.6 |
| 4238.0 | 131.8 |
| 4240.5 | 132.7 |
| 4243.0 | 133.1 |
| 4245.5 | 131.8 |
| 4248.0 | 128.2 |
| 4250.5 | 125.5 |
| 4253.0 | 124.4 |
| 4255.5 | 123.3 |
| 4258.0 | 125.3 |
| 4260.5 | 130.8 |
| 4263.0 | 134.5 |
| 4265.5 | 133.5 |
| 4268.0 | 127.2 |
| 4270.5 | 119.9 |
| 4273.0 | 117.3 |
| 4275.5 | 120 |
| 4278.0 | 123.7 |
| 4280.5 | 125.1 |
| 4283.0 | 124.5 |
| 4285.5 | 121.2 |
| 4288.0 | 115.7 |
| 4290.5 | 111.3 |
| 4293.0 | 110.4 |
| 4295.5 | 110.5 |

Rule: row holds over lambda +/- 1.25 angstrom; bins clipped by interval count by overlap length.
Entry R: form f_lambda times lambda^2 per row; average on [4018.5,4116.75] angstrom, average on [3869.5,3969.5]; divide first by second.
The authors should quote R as 1.76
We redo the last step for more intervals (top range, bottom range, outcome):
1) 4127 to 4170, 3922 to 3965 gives 1.83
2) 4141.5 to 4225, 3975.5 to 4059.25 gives 1.13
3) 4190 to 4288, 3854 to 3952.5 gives 2.06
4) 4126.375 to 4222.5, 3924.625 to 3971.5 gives 2.03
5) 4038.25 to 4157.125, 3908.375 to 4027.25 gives 1.40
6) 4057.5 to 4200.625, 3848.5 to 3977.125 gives 1.85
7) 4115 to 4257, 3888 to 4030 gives 1.54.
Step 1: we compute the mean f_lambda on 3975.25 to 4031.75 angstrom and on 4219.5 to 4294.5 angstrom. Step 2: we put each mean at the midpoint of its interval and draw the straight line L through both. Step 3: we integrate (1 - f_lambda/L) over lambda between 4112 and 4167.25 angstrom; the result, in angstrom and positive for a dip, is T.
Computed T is 1.1 angstrom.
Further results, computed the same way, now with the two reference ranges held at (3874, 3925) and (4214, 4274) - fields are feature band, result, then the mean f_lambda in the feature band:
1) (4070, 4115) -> -4.61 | 116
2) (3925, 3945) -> 6.21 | 56.8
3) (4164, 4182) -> 0.08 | 116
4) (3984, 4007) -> -4.72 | 110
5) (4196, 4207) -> 0.59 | 114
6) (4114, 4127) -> -1.53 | 122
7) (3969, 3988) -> 2.12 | 78.9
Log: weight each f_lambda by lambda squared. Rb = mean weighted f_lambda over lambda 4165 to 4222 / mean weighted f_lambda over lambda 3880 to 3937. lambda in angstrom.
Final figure 1.90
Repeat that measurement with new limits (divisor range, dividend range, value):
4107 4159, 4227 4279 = 1.16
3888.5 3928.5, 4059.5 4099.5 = 1.59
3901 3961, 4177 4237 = 1.86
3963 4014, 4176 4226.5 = 1.43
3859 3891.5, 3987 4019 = 1.86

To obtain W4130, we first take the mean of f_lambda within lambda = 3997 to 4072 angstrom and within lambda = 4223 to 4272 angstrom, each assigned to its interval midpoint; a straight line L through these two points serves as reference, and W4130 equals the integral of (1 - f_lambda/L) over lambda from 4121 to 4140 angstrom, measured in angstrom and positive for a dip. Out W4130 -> 0.94 angstrom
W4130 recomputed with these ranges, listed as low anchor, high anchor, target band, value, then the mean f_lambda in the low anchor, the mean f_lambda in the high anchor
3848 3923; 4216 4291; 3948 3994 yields 3.2 angstrom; 73.3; 126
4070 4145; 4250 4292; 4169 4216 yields 0.3 angstrom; 116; 124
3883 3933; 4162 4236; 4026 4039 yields -3.3 angstrom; 75.5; 121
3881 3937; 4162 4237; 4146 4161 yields 0.1 angstrom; 73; 121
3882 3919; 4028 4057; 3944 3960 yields 1.4 angstrom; 78.4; 119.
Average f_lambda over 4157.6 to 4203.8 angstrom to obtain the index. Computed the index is 118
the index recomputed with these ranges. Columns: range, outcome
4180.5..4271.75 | 125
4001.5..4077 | 119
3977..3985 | 94.4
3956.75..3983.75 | 68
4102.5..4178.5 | 116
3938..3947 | 67.5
